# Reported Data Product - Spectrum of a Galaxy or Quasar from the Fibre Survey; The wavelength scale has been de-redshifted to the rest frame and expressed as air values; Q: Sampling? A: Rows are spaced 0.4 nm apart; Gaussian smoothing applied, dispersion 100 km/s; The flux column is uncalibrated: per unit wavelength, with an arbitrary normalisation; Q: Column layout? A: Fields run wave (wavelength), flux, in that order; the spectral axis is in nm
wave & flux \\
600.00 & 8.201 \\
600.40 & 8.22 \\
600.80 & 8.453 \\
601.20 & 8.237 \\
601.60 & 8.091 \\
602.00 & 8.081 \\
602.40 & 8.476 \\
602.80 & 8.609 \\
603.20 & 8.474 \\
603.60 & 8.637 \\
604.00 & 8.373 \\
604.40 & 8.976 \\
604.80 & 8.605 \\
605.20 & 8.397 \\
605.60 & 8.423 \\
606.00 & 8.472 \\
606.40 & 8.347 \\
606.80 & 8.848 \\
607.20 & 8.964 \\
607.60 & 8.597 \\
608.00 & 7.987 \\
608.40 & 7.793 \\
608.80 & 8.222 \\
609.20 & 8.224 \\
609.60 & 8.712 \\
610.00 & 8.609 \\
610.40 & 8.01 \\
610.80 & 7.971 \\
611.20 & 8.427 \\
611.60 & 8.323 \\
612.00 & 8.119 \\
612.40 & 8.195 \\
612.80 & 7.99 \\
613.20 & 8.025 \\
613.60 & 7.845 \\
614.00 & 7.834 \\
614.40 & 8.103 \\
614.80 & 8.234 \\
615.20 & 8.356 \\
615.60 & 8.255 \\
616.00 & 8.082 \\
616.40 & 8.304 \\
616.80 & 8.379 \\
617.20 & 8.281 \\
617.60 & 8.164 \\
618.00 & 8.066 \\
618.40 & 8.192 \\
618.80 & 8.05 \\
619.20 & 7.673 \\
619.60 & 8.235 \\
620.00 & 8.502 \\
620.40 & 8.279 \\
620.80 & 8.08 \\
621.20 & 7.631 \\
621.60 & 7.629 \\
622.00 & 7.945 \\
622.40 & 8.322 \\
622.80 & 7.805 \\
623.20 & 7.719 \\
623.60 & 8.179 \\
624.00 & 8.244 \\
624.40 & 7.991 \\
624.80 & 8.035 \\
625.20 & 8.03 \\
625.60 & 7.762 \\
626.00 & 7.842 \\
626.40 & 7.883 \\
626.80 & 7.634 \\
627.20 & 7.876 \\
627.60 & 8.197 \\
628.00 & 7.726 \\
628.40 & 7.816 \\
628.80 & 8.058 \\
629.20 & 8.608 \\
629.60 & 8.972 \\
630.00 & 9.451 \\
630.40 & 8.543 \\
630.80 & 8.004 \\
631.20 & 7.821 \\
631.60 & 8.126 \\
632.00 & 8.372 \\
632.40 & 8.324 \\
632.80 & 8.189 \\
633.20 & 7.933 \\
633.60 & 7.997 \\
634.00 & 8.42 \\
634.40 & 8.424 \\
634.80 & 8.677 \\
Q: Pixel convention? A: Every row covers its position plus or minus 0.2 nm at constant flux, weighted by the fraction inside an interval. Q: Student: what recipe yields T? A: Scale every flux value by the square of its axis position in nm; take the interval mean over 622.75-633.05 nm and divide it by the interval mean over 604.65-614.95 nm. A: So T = 1.0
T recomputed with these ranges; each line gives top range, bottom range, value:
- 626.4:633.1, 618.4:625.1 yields 1.05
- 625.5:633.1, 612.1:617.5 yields 1.05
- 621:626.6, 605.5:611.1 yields 1.00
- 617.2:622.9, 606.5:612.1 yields 1.00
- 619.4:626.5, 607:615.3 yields 1.01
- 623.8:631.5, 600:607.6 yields 1.04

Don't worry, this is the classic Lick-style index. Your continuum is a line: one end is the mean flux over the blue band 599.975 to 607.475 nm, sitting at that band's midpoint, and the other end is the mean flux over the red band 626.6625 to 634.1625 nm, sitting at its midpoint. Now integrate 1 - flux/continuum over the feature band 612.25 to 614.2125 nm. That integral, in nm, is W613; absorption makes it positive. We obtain 0.10 nm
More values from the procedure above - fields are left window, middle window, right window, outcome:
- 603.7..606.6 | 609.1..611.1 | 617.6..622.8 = 0.01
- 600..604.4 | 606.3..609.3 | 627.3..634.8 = 0.00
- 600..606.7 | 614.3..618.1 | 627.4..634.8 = 0.06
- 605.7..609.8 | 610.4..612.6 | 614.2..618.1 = 0.04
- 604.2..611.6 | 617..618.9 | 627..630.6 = 0.05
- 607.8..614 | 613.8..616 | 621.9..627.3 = -0.02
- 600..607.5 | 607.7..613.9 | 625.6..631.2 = 0.17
